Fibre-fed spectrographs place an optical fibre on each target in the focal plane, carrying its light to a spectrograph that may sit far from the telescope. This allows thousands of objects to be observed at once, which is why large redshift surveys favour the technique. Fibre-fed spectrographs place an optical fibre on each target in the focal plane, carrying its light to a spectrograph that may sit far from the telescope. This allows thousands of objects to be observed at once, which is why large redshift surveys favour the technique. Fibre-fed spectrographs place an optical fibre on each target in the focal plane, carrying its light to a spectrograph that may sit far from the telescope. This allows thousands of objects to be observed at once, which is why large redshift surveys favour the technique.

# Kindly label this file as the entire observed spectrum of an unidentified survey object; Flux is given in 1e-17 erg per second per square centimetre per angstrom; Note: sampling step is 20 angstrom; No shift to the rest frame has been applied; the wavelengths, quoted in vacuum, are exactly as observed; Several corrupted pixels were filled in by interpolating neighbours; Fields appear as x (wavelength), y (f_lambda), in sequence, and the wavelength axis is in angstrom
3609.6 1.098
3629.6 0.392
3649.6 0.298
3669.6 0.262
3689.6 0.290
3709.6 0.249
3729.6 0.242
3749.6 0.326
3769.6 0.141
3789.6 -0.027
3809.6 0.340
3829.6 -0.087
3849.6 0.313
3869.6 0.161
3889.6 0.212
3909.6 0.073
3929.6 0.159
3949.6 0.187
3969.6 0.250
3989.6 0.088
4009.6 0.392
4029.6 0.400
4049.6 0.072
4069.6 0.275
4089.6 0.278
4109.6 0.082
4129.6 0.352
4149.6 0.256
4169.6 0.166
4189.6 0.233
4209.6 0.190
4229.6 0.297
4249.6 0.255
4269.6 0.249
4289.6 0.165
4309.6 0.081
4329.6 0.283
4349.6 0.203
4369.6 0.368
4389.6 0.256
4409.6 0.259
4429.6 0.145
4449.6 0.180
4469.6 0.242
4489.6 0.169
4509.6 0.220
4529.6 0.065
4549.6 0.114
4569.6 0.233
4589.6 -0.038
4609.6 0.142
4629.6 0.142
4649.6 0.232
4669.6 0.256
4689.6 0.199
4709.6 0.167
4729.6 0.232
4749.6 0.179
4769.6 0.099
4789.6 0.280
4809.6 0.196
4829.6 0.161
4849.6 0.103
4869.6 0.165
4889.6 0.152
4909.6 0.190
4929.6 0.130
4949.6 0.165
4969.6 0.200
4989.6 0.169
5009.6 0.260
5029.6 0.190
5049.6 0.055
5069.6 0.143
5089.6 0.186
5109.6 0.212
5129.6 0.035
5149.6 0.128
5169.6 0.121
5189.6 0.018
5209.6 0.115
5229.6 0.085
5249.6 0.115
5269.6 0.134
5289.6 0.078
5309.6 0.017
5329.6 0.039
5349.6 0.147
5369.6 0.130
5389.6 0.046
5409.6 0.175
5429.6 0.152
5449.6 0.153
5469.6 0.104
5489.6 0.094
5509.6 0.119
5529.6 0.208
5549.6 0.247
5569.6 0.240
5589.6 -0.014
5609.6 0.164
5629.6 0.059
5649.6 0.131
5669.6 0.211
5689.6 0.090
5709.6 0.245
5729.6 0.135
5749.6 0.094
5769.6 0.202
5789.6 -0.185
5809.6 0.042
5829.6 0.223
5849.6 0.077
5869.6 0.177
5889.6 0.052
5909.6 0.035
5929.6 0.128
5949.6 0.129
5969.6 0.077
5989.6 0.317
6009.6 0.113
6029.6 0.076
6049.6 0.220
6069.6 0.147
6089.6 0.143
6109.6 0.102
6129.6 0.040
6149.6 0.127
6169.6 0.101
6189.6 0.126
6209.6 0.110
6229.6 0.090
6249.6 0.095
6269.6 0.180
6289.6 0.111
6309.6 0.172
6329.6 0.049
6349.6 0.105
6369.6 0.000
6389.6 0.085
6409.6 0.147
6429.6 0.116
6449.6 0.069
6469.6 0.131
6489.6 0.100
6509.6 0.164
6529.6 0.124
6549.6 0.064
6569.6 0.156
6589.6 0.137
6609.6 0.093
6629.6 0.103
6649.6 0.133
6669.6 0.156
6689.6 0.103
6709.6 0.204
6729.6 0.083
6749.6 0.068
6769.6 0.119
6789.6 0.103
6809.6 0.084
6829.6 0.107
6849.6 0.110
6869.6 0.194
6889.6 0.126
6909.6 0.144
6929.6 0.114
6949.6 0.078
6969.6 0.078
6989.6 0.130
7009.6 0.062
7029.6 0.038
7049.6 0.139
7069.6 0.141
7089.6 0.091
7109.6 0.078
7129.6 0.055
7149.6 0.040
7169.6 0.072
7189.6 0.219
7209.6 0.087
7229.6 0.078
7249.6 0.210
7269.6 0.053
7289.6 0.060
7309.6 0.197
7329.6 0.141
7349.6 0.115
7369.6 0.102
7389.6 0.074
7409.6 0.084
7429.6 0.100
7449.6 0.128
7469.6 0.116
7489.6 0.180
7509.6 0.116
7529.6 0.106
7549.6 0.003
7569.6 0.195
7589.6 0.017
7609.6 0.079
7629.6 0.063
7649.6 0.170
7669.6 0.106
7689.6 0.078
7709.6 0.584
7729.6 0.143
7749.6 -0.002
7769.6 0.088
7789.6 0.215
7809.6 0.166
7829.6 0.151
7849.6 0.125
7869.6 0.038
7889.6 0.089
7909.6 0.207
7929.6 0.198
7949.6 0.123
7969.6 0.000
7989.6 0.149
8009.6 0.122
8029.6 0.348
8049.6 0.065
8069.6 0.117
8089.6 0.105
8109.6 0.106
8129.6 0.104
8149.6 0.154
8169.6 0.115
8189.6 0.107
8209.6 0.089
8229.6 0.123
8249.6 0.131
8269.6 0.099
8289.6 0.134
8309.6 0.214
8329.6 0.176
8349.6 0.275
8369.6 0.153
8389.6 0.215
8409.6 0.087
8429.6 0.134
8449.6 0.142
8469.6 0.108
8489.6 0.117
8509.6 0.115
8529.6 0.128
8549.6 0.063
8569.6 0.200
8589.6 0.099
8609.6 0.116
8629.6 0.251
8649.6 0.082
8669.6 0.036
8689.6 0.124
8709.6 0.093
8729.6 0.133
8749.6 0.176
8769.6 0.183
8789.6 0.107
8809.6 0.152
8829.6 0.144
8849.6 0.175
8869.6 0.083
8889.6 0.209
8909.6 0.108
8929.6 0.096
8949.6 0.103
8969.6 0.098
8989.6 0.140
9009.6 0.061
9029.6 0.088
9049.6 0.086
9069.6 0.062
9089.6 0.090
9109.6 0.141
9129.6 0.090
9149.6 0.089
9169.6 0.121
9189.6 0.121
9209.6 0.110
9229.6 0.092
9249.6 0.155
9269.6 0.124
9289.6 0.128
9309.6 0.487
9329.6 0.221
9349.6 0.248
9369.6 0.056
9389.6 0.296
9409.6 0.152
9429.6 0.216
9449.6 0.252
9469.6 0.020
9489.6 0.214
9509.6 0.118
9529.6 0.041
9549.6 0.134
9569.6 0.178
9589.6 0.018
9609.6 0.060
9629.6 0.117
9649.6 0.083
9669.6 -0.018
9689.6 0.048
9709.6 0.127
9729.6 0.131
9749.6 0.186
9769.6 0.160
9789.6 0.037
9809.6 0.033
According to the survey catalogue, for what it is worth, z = 1.069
